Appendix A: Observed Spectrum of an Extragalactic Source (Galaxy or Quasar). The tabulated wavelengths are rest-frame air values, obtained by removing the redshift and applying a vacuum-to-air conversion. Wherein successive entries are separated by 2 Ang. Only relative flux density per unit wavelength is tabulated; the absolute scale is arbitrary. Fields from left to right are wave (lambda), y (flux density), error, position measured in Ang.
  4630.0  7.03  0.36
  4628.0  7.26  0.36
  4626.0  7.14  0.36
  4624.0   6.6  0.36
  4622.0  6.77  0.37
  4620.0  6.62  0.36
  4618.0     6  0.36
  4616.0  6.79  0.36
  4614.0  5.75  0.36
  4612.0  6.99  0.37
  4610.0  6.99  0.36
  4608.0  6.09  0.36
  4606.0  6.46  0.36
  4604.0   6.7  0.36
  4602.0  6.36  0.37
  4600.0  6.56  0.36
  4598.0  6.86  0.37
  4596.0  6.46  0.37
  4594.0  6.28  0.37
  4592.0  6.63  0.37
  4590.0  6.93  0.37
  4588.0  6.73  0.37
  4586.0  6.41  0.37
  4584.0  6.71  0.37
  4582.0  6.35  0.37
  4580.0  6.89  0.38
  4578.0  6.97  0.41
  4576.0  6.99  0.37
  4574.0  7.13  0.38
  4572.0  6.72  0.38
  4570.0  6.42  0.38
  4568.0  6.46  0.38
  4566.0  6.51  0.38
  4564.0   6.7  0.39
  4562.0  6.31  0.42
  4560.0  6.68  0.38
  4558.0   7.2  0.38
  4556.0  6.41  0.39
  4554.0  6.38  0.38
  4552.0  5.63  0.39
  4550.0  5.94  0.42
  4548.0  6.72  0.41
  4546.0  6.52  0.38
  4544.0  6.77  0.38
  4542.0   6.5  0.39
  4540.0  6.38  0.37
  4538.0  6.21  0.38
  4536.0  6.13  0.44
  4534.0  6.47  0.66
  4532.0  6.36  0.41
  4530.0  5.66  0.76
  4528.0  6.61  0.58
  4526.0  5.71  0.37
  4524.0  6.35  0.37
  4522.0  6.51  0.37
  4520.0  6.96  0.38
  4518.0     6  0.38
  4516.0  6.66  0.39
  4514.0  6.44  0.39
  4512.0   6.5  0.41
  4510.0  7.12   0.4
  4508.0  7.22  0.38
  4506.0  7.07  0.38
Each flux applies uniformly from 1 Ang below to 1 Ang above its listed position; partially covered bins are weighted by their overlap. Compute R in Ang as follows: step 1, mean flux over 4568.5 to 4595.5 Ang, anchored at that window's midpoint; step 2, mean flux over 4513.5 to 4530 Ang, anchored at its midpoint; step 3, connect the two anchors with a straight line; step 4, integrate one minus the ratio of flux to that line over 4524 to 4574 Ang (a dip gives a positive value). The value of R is 0.82 Ang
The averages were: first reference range 6.36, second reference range 6.7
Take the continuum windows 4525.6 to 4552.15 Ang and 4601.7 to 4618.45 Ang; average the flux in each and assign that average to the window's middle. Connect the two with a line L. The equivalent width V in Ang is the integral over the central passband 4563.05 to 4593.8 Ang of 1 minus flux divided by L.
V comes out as -1.4 Ang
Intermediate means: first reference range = 6.29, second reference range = 6.48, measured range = 6.69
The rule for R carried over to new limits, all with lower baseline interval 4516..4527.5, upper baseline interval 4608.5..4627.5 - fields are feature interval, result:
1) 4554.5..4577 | -0.69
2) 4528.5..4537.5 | 0.28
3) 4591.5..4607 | 0.09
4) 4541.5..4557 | 0.18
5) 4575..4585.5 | -0.39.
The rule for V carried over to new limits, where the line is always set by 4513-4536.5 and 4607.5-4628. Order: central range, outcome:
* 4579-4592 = -0.3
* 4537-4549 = -0.3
